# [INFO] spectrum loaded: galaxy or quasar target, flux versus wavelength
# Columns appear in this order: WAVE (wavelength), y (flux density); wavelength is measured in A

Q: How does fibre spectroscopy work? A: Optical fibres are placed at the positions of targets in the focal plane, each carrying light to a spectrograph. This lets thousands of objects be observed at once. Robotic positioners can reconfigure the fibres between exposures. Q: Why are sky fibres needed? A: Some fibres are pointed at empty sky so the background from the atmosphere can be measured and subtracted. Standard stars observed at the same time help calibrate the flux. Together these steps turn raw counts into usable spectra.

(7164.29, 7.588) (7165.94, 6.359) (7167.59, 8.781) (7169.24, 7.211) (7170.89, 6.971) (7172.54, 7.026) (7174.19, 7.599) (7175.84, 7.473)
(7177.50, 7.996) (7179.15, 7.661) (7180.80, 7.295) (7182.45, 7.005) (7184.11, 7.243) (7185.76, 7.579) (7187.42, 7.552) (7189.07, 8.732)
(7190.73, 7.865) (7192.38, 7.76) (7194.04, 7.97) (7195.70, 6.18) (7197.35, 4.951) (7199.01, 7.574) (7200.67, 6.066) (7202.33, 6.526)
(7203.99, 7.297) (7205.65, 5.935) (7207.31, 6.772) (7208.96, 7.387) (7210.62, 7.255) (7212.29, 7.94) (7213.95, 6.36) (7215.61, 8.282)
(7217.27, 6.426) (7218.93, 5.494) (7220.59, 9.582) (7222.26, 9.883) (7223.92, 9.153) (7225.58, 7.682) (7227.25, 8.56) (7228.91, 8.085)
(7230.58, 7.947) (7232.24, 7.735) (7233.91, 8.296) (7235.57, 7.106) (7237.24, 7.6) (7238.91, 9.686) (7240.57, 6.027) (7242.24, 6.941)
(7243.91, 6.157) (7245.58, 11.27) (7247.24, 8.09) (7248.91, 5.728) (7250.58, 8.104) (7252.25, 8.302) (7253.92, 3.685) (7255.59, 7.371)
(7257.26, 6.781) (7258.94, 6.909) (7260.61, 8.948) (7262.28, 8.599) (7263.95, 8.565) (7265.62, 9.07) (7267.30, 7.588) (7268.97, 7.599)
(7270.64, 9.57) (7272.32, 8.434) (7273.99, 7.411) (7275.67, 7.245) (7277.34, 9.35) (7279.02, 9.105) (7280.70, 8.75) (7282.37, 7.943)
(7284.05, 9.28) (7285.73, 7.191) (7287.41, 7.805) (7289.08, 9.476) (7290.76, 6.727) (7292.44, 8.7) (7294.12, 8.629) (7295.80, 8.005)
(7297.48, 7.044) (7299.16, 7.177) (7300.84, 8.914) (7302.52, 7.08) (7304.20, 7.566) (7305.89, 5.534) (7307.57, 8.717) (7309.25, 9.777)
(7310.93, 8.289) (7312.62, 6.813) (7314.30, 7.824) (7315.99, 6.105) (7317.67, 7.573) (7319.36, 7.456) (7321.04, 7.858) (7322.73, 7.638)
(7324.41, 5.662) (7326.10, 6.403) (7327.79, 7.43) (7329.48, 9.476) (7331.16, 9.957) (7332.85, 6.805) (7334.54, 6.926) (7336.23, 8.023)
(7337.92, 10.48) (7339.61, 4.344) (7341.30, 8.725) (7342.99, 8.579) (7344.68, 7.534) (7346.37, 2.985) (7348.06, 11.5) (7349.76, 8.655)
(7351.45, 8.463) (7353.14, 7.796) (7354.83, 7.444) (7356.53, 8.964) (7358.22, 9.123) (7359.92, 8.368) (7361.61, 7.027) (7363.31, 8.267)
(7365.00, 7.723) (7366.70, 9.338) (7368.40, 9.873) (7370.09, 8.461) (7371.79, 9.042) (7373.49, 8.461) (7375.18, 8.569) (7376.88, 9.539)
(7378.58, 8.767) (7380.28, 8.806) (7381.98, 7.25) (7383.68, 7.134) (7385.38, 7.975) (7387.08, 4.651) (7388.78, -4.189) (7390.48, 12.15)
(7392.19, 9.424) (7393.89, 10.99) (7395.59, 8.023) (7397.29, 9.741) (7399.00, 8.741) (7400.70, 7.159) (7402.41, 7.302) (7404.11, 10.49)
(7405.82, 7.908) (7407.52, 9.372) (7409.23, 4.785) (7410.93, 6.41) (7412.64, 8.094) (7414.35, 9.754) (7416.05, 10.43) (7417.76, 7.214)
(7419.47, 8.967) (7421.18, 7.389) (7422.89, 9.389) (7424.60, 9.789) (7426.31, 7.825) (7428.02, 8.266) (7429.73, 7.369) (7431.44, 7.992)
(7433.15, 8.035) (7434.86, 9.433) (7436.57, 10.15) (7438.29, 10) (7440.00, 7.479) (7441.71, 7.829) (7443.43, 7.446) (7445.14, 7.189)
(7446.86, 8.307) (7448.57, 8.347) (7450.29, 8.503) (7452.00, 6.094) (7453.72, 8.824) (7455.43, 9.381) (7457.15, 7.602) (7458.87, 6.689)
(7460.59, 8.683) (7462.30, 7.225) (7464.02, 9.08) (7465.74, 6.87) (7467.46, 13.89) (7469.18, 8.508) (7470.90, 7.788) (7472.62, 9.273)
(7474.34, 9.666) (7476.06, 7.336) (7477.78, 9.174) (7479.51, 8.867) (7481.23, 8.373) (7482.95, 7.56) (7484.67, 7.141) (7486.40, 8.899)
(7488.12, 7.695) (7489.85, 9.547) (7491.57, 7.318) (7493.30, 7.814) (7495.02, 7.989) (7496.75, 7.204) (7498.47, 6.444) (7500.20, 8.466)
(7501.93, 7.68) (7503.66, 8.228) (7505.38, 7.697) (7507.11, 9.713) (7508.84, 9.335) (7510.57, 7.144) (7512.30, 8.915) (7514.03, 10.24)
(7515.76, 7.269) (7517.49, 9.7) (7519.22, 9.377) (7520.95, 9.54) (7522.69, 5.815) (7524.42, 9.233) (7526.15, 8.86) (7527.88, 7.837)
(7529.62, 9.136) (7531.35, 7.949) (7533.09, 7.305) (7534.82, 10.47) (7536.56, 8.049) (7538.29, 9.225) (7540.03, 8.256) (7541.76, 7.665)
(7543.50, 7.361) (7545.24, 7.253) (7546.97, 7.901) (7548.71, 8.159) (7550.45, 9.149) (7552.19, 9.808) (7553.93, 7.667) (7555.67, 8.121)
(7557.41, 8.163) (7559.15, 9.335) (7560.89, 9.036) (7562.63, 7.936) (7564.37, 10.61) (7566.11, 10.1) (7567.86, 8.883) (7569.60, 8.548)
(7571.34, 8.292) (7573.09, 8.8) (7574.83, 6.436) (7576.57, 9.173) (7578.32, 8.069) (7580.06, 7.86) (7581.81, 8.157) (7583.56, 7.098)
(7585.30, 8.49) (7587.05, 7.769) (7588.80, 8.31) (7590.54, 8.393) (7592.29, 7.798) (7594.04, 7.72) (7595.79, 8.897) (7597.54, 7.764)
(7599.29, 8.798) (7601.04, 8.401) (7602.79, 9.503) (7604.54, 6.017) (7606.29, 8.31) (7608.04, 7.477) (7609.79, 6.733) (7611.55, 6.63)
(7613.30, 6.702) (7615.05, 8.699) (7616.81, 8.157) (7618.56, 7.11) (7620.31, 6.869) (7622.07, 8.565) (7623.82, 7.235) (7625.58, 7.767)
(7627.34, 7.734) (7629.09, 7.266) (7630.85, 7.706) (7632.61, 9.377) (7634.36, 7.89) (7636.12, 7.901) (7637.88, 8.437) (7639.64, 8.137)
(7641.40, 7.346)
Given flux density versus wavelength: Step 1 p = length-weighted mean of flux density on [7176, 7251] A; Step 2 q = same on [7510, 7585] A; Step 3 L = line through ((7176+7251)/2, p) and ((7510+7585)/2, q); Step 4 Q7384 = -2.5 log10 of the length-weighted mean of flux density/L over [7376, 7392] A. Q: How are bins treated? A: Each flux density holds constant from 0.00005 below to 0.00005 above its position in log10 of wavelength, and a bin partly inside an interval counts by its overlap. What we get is 0.145 mag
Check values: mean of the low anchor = 7.52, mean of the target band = 7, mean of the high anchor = 8.47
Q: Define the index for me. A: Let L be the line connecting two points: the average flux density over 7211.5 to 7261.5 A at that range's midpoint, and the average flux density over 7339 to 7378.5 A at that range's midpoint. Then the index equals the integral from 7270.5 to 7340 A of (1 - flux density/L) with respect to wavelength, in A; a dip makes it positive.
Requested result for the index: 1.0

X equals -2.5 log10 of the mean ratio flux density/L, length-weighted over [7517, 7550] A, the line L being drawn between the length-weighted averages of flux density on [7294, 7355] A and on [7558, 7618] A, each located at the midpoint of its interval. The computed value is -0.04 mag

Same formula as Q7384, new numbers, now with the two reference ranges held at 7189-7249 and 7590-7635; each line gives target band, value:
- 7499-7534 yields -0.09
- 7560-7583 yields -0.11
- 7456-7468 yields -0.10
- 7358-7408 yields -0.07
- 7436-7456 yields -0.08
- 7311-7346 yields 0.01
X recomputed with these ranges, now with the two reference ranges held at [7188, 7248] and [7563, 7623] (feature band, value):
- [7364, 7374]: -0.14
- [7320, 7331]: 0.02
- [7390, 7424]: -0.11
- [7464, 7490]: -0.10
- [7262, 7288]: -0.09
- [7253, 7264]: 0.07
